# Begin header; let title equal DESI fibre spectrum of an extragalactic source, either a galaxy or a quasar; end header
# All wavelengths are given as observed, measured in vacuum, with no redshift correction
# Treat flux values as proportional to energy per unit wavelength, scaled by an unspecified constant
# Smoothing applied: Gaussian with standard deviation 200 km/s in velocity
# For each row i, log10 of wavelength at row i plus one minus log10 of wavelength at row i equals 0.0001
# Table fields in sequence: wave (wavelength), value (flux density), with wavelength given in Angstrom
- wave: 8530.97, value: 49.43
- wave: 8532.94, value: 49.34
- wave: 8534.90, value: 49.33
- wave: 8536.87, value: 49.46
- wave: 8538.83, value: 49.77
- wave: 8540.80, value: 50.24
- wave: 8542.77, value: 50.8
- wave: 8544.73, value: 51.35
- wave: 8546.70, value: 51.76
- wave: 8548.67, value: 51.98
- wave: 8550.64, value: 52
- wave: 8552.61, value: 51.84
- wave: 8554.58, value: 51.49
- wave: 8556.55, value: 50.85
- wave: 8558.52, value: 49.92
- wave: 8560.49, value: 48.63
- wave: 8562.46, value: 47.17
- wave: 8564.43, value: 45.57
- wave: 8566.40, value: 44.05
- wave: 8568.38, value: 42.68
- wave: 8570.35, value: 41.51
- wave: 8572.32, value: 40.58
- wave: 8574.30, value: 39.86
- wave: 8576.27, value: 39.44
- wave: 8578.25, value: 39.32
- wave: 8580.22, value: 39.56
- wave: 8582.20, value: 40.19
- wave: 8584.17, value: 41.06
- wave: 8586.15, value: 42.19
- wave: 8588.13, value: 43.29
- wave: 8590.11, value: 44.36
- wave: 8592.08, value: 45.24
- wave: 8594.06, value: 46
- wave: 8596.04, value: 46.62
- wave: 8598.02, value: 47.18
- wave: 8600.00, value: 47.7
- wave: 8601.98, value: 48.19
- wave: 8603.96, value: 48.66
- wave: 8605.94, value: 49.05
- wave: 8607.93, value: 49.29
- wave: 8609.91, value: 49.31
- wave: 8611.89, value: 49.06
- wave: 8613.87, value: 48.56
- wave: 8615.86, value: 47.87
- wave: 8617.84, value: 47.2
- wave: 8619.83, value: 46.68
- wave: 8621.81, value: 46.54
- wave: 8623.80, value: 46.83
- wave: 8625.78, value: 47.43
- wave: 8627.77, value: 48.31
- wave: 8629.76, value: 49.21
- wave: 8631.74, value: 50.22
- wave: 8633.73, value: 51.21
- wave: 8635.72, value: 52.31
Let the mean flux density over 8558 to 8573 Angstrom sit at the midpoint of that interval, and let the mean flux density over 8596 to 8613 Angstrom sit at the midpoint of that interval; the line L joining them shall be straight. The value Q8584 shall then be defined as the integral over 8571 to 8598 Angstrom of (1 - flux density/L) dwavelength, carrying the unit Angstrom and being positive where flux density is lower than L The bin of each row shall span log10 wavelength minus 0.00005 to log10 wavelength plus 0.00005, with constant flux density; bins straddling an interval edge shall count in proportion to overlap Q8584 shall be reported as 2.5 Angstrom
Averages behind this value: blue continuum 45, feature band 42.3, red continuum 48.4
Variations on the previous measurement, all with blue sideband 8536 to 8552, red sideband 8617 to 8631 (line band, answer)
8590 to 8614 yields 0.4 Angstrom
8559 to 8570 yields 1.0 Angstrom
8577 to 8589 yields 2.0 Angstrom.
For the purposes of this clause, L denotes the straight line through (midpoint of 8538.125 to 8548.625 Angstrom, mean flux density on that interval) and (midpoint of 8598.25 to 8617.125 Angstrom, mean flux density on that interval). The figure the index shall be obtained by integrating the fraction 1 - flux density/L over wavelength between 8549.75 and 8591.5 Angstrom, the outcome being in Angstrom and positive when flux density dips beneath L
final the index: 4.5 Angstrom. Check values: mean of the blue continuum 50.9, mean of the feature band 44.5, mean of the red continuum 48.6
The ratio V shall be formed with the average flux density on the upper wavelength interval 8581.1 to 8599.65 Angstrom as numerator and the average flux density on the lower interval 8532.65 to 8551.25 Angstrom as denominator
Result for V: 0.9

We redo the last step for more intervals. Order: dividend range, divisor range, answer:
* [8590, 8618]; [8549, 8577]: 1.03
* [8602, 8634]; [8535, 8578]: 1.02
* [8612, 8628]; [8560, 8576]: 1.09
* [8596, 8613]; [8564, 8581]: 1.17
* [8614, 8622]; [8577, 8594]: 1.12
